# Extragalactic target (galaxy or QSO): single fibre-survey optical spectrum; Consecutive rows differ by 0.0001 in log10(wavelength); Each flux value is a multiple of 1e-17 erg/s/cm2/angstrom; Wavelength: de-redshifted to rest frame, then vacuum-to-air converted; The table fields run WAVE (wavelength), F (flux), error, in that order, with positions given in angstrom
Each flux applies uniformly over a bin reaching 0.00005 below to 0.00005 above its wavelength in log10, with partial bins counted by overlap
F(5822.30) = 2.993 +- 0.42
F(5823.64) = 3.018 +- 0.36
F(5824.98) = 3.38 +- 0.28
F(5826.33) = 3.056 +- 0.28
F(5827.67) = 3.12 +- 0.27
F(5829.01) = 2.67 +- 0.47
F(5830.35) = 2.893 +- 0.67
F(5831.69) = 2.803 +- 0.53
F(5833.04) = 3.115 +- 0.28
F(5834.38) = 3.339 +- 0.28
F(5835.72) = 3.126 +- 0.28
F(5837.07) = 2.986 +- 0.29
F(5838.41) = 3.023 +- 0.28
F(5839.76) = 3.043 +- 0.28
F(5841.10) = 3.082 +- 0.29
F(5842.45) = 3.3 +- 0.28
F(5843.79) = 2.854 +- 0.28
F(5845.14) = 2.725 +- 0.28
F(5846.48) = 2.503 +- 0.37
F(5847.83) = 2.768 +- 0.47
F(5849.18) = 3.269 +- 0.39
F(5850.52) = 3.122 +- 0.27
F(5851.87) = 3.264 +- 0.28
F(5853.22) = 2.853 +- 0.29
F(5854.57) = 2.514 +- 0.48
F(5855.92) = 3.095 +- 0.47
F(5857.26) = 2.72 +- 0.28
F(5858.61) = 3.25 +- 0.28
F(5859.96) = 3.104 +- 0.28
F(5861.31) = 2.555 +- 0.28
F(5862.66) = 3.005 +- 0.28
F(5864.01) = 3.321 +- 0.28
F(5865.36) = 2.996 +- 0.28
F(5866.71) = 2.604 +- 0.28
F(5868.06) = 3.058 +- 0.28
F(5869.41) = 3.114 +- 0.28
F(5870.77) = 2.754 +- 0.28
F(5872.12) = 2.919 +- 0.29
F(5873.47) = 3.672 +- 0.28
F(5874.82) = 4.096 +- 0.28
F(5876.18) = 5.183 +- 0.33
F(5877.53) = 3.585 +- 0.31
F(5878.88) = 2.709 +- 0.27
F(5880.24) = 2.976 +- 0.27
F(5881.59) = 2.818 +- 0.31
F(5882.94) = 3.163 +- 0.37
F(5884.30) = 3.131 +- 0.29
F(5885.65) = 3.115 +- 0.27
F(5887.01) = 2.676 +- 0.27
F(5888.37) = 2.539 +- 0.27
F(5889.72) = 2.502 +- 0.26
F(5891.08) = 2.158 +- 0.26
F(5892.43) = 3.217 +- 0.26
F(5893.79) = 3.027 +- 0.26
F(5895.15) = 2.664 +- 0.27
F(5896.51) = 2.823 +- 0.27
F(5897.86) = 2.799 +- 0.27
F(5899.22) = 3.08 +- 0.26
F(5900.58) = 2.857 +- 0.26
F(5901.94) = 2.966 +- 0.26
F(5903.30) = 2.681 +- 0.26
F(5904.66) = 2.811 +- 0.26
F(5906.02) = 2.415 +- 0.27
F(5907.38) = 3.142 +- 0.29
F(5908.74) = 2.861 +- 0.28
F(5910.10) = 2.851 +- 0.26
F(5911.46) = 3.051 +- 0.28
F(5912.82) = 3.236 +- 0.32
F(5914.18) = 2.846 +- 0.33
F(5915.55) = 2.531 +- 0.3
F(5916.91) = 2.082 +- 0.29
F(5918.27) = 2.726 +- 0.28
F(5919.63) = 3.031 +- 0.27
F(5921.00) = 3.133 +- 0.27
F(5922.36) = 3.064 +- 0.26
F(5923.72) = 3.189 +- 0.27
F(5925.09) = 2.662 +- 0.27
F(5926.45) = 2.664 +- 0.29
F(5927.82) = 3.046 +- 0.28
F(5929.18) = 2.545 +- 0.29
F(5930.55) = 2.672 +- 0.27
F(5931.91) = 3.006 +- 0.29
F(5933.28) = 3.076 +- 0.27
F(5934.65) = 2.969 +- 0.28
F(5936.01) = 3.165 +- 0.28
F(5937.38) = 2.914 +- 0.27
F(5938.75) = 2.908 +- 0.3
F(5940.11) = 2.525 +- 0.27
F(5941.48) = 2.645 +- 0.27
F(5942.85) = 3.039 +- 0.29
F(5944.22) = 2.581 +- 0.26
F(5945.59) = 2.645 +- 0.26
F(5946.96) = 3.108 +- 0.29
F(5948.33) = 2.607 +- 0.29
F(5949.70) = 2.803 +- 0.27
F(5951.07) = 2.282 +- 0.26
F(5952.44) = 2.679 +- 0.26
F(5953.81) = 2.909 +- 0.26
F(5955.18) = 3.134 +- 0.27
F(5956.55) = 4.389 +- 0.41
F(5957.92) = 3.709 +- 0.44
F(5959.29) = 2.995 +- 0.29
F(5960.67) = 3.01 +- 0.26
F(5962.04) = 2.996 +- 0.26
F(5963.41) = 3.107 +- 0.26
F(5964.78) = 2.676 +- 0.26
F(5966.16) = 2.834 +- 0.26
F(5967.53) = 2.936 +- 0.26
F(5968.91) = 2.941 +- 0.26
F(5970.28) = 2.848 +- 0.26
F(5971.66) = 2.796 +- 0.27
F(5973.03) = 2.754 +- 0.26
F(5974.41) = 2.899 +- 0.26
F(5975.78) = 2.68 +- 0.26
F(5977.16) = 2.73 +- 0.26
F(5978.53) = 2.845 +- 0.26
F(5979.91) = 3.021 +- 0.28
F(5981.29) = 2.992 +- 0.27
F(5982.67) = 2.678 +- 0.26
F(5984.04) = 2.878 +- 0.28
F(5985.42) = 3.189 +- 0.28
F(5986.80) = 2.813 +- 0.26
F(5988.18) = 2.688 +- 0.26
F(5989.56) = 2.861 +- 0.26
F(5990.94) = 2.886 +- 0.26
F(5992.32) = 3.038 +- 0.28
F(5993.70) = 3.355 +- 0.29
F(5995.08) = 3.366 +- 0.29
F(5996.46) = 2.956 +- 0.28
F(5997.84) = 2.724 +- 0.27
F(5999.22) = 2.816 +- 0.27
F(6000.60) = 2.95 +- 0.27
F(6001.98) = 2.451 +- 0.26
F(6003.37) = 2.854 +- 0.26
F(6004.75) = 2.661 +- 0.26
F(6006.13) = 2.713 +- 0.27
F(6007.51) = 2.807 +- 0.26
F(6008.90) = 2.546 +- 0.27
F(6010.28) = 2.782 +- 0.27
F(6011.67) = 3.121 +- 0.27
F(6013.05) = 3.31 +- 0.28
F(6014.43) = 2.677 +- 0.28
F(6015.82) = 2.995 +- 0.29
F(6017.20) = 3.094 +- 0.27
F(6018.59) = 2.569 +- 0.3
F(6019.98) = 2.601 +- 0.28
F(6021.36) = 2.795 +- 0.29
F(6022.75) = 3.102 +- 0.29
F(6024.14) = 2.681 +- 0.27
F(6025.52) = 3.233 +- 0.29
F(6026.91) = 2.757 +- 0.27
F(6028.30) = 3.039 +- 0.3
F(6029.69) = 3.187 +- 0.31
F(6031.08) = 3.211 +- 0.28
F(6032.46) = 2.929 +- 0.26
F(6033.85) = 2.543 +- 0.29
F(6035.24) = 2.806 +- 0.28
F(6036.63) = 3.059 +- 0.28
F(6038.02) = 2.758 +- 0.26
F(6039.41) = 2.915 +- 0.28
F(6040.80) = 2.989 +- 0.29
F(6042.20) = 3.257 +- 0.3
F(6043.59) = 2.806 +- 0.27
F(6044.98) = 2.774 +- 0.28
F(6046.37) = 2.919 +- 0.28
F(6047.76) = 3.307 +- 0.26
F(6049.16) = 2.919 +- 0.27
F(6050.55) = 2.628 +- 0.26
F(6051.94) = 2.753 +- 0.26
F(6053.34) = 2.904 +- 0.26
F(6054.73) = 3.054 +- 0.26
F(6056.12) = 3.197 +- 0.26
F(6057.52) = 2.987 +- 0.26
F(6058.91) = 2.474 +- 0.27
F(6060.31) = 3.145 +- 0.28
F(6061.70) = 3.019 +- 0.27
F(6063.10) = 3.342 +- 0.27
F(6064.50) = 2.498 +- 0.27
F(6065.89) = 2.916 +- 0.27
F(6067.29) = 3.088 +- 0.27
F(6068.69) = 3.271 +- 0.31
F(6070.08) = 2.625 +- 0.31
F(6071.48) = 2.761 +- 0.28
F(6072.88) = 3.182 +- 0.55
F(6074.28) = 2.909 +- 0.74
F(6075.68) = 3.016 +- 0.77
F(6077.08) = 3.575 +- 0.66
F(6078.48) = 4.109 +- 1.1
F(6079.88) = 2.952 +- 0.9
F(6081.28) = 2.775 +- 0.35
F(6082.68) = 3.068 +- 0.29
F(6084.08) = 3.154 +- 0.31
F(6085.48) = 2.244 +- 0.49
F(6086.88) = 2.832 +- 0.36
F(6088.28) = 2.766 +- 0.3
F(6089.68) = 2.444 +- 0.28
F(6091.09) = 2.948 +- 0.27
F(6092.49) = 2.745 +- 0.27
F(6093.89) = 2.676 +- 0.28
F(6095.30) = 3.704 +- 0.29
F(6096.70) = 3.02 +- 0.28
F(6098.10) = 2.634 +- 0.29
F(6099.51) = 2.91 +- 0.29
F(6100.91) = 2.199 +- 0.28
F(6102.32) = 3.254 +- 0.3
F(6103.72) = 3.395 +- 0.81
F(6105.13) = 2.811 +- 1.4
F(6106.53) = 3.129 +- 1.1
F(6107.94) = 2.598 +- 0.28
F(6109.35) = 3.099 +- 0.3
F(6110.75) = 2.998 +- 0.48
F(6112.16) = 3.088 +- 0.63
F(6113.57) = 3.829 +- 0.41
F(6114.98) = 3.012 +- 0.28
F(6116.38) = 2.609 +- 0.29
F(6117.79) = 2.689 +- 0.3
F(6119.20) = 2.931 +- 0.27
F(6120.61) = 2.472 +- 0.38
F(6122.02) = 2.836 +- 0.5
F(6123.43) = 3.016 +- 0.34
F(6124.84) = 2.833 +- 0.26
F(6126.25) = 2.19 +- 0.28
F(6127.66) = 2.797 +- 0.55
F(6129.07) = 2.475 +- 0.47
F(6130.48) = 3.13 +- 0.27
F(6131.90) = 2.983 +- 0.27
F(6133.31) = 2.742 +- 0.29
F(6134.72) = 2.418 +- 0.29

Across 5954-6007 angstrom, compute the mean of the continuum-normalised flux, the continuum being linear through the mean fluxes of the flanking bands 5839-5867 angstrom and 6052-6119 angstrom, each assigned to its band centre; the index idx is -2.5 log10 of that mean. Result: 0.00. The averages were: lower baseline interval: 2.95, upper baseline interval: 2.97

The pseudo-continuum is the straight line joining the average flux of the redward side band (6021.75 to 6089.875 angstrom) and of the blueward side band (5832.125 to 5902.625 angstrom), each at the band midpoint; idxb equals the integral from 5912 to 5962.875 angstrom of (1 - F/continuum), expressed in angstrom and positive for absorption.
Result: 1.54 angstrom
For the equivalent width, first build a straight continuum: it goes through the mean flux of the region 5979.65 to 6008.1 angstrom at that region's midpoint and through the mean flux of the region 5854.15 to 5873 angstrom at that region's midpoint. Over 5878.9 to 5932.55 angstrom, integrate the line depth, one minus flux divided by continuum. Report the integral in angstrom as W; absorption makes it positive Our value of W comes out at 1.6 angstrom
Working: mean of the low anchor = 2.94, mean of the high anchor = 2.89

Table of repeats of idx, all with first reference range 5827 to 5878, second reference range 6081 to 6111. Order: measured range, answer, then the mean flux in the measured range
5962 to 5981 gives 0.05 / 2.86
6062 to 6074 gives -0.02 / 2.96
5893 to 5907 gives 0.08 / 2.82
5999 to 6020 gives 0.05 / 2.82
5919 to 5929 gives 0.03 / 2.95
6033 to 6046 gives 0.02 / 2.88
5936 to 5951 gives 0.09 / 2.77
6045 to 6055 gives 0.00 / 2.91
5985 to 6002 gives 0.01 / 2.95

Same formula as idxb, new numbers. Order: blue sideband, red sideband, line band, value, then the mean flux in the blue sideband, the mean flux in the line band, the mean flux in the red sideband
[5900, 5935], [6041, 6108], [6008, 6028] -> 0.3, 2.85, 2.88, 2.96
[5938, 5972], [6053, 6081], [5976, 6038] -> 1.9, 2.93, 2.89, 3.05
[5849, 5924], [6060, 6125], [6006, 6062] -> 1.0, 2.98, 2.91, 2.96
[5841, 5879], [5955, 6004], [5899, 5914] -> 0.8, 3.11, 2.9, 2.96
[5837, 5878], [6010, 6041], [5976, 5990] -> 0.5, 3.11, 2.86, 2.92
